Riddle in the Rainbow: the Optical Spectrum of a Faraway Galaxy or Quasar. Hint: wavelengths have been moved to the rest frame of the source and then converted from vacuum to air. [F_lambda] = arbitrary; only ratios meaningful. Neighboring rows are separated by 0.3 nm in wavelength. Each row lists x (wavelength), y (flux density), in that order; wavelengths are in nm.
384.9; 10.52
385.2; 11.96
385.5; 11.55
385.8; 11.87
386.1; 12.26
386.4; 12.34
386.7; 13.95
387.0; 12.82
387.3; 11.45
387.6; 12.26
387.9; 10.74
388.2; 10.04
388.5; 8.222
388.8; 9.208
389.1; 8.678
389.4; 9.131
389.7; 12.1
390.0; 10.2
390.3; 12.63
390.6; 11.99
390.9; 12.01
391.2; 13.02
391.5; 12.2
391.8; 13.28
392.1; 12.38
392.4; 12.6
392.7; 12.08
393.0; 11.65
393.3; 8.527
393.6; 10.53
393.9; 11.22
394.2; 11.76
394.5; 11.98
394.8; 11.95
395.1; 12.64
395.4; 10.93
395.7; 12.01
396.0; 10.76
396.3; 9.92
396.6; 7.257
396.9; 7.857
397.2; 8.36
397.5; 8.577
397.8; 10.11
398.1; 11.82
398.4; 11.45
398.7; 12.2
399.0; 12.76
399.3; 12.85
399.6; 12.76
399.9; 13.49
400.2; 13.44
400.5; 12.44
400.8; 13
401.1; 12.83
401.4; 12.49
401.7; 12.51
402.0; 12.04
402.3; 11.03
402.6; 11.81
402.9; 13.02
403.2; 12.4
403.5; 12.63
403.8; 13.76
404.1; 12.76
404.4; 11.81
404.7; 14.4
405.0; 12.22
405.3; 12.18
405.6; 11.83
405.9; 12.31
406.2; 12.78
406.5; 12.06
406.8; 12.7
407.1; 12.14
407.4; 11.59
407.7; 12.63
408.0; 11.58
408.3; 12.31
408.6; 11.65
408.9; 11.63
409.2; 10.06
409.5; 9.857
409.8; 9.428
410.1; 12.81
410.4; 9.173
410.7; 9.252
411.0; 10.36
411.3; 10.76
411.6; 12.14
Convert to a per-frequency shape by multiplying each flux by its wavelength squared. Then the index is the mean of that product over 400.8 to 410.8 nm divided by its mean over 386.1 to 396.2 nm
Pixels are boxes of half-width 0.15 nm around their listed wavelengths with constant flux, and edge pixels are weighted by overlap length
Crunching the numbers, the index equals 1.12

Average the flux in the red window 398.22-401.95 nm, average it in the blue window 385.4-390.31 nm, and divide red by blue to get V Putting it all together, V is 1.14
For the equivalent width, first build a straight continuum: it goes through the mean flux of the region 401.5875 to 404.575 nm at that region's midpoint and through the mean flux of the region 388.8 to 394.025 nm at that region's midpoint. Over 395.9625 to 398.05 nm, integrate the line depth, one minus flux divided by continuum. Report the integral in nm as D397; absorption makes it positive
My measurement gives 0.500 nm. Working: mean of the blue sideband 11.4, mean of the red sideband 12.4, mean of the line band 9.02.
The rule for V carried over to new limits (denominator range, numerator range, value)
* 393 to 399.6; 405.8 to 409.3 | 1.11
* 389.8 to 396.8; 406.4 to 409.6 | 1.02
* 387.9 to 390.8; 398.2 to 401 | 1.23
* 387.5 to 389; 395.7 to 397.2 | 0.92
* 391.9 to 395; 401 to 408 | 1.08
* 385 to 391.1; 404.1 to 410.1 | 1.05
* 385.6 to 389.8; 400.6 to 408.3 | 1.12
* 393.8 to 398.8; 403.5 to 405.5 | 1.21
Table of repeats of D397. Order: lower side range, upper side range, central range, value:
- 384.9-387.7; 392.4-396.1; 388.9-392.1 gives 0.062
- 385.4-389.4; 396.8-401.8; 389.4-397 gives 0.055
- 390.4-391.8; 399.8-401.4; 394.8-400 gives 0.757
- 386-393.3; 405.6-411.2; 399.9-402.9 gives -0.284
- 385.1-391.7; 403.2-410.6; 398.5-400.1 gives -0.148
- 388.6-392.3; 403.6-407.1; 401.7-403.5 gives 0.033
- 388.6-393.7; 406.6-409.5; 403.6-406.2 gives -0.231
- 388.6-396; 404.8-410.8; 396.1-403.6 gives -0.044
